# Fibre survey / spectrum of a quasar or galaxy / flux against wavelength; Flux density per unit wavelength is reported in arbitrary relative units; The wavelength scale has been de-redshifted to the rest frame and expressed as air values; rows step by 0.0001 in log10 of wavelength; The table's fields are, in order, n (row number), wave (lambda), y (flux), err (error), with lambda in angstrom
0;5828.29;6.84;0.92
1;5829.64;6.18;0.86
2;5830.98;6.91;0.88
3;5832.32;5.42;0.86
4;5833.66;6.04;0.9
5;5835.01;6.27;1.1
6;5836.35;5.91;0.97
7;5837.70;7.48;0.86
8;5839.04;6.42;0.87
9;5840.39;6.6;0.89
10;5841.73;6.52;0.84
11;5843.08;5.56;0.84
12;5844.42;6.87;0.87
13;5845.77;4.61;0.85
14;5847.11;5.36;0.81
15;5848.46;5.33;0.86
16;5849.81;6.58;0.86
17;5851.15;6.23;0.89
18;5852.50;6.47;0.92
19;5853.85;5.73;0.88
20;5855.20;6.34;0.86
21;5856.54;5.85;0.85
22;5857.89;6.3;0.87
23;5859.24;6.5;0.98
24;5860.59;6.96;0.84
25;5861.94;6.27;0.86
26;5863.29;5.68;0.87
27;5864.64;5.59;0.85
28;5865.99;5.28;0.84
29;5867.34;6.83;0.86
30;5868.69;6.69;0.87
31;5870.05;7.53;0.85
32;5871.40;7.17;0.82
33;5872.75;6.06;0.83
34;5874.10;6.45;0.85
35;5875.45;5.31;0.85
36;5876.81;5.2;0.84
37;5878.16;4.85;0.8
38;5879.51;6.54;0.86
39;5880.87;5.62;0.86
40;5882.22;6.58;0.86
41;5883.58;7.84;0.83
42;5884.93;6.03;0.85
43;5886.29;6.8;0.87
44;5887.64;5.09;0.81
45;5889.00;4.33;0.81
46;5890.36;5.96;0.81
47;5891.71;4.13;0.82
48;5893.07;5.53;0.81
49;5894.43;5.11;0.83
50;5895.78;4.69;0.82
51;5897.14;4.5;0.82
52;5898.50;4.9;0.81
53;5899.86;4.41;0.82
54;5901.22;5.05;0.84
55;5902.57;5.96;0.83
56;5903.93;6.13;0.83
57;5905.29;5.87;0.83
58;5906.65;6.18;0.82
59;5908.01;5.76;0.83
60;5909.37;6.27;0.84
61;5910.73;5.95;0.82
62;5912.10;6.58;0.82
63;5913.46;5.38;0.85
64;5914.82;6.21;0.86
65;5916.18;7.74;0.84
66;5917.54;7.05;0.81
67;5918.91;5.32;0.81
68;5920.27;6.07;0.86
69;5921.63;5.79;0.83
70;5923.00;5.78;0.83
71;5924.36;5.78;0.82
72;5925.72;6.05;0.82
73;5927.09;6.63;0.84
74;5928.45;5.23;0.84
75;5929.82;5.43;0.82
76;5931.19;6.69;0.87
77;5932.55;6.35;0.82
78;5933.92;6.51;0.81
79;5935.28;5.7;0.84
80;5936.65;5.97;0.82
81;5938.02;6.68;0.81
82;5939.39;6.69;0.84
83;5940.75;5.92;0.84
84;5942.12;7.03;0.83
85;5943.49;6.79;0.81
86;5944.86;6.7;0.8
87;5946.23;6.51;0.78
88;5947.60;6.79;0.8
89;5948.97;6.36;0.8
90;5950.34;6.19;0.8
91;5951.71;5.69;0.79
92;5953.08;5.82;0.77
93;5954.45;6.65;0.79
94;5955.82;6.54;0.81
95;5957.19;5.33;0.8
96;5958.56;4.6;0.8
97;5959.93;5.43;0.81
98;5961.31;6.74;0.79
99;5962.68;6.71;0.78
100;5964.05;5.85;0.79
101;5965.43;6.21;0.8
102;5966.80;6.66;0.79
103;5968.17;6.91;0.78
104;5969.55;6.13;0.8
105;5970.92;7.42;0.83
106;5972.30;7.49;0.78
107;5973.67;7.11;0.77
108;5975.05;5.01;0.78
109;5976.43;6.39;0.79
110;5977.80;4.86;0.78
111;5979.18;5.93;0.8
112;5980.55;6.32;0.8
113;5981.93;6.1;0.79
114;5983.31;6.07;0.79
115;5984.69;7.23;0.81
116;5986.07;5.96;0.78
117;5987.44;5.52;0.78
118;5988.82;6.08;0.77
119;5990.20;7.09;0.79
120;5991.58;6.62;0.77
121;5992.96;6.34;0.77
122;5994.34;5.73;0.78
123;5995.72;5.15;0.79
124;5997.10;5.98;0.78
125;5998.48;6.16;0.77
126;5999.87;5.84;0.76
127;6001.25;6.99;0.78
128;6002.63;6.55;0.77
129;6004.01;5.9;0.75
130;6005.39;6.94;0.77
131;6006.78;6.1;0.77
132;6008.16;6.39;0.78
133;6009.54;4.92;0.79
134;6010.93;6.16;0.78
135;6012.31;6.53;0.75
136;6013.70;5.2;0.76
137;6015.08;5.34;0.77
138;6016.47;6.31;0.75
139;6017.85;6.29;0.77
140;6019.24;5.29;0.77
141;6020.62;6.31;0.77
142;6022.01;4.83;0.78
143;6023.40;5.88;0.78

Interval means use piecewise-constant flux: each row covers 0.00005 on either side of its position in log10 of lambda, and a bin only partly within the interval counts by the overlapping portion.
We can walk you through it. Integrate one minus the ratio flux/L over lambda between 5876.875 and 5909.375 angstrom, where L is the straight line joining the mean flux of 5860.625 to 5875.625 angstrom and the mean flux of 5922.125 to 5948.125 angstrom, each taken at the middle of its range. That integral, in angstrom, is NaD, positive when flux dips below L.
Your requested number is 3.79 angstrom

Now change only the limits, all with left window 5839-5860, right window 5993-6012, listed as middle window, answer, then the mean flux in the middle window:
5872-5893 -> 1.0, 5.78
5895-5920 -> 1.2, 5.78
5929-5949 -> -1.1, 6.4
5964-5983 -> -0.8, 6.32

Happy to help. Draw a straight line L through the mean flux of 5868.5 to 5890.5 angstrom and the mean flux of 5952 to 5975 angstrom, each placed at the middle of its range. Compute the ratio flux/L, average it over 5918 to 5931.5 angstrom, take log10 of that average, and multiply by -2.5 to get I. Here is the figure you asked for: 0.06 mag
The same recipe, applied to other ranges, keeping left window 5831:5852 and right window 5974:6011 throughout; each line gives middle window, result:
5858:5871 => -0.048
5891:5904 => 0.217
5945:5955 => -0.036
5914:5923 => -0.035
